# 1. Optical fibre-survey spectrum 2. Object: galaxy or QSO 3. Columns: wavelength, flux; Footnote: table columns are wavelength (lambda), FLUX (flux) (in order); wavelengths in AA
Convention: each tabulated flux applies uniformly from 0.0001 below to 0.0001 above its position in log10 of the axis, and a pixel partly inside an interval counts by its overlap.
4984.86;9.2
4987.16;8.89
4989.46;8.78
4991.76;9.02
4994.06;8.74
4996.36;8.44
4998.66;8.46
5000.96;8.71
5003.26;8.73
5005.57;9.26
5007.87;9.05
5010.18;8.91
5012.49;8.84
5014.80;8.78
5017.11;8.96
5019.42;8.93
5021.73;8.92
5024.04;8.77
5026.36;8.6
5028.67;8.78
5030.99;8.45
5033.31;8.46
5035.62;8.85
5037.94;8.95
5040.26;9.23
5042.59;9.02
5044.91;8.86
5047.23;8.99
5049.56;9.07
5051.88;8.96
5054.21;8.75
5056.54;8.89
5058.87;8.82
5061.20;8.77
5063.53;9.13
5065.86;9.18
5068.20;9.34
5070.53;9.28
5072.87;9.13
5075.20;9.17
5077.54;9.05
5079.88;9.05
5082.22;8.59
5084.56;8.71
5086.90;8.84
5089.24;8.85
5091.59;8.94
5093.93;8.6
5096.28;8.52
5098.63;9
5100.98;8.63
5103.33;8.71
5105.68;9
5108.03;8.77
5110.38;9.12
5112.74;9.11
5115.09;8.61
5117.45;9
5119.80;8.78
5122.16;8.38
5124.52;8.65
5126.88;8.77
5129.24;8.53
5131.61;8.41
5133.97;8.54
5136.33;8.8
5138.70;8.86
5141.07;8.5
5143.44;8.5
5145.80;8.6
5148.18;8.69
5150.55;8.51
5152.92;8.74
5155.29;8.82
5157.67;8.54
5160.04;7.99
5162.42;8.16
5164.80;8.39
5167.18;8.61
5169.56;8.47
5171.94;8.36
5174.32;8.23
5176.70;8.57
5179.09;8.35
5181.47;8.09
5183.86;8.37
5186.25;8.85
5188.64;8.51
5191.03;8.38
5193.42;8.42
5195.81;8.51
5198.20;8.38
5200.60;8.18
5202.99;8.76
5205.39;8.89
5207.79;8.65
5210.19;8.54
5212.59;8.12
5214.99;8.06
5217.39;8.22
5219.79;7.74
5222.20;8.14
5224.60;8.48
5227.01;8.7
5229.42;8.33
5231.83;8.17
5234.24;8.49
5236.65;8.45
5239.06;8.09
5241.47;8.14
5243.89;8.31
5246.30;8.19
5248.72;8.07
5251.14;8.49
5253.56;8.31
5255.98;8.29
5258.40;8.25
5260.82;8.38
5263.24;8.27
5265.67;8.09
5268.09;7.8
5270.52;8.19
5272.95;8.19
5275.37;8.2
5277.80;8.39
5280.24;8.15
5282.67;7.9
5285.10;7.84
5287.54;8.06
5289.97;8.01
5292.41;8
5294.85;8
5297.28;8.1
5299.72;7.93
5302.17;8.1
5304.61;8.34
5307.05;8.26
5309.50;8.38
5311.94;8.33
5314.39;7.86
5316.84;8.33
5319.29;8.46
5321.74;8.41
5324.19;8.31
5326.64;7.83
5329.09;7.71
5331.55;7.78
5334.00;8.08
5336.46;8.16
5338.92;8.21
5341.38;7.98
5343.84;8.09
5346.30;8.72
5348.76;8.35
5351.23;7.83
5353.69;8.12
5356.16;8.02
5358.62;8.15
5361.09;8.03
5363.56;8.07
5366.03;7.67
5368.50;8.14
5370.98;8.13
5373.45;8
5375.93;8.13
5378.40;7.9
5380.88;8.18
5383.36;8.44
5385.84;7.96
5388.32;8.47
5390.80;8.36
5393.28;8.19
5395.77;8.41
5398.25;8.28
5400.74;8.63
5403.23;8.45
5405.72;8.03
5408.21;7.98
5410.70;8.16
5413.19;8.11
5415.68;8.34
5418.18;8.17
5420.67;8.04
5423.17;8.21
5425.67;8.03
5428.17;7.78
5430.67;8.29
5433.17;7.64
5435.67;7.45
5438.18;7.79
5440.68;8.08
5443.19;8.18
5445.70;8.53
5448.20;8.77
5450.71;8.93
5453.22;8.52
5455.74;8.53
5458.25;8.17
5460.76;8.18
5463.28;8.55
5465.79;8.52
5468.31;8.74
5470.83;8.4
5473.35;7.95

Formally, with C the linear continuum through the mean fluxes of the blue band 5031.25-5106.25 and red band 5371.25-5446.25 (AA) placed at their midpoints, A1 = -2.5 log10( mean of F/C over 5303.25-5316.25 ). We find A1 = 0.016 mag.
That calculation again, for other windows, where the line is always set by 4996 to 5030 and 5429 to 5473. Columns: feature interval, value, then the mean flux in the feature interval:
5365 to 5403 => 0.02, 8.2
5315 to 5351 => 0.04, 8.16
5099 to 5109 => -0.01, 8.8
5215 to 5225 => 0.06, 8.11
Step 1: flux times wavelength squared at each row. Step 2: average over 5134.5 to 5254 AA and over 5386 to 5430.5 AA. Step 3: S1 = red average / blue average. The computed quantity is 1.1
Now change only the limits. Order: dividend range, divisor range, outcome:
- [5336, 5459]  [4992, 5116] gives 1.05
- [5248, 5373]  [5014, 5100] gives 1.01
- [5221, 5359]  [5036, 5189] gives 1.00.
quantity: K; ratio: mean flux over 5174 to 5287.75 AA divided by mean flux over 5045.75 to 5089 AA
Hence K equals 0.9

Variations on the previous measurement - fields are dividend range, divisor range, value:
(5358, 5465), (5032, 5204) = 0.94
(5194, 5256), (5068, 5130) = 0.94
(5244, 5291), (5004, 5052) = 0.92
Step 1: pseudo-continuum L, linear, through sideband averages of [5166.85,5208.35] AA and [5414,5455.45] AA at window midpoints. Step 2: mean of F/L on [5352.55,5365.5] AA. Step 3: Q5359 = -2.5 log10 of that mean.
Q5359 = 0.03 mag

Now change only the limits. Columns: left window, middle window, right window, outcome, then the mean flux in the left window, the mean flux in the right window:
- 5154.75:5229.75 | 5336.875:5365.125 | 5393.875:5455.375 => 0.02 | 8.4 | 8.2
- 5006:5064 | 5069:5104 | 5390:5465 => -0.01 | 8.87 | 8.23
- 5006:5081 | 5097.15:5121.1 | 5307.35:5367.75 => -0.01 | 8.94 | 8.12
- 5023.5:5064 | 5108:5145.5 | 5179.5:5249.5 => -0.01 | 8.85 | 8.35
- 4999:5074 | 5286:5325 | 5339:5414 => 0.02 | 8.91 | 8.17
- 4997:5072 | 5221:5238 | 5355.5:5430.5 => 0.01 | 8.9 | 8.15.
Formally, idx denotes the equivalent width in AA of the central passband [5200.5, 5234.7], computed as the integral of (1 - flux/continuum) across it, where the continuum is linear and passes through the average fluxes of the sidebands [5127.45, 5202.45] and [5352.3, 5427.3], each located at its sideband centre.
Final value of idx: 0.2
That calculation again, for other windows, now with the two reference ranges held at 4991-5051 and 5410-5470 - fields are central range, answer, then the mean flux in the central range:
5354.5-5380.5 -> 0.98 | 8.03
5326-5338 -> 0.67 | 7.92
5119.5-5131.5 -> 0.14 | 8.59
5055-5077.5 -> -0.77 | 9.07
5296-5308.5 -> 0.43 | 8.15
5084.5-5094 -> -0.08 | 8.82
